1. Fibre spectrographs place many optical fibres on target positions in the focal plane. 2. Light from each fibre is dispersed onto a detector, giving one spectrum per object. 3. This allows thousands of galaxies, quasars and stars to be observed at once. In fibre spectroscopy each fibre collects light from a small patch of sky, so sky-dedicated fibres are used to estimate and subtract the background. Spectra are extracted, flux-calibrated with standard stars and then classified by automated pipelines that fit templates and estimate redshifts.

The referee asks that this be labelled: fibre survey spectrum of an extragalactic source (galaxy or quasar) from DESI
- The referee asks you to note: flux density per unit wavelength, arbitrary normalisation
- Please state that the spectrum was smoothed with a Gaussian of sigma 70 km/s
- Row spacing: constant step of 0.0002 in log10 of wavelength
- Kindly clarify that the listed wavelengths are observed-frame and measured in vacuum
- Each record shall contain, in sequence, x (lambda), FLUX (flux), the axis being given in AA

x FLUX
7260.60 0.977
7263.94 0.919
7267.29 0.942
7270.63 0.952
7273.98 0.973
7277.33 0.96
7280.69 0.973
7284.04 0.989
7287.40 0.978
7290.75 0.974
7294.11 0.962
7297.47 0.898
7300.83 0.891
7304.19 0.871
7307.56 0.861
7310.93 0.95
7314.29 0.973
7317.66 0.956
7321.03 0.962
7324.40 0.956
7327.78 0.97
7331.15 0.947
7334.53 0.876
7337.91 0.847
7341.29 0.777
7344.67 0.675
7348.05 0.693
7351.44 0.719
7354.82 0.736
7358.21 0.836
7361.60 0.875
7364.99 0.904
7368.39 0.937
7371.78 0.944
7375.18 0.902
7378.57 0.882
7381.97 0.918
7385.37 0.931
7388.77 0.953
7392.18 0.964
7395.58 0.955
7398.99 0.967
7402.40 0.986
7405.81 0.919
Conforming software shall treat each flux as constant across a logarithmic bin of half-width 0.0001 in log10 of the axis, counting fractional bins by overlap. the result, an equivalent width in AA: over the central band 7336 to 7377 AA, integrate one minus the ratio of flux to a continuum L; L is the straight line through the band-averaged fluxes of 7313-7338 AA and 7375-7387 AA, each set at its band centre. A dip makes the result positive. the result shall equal 4.5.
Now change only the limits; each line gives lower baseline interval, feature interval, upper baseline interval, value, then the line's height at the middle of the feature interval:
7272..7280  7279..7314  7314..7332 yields 1.0 AA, 0.963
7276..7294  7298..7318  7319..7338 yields 0.8 AA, 0.952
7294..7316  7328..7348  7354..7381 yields 1.6 AA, 0.896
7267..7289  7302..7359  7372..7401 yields 5.6 AA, 0.952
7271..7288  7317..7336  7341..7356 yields -3.5 AA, 0.797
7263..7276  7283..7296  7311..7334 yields -0.3 AA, 0.951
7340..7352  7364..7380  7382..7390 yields -1.1 AA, 0.859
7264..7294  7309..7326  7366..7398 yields -0.1 AA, 0.952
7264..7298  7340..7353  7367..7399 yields 3.2 AA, 0.943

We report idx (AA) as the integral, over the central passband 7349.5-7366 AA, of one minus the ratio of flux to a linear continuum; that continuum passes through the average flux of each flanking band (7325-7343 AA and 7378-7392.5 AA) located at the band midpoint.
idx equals 1.8 AA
